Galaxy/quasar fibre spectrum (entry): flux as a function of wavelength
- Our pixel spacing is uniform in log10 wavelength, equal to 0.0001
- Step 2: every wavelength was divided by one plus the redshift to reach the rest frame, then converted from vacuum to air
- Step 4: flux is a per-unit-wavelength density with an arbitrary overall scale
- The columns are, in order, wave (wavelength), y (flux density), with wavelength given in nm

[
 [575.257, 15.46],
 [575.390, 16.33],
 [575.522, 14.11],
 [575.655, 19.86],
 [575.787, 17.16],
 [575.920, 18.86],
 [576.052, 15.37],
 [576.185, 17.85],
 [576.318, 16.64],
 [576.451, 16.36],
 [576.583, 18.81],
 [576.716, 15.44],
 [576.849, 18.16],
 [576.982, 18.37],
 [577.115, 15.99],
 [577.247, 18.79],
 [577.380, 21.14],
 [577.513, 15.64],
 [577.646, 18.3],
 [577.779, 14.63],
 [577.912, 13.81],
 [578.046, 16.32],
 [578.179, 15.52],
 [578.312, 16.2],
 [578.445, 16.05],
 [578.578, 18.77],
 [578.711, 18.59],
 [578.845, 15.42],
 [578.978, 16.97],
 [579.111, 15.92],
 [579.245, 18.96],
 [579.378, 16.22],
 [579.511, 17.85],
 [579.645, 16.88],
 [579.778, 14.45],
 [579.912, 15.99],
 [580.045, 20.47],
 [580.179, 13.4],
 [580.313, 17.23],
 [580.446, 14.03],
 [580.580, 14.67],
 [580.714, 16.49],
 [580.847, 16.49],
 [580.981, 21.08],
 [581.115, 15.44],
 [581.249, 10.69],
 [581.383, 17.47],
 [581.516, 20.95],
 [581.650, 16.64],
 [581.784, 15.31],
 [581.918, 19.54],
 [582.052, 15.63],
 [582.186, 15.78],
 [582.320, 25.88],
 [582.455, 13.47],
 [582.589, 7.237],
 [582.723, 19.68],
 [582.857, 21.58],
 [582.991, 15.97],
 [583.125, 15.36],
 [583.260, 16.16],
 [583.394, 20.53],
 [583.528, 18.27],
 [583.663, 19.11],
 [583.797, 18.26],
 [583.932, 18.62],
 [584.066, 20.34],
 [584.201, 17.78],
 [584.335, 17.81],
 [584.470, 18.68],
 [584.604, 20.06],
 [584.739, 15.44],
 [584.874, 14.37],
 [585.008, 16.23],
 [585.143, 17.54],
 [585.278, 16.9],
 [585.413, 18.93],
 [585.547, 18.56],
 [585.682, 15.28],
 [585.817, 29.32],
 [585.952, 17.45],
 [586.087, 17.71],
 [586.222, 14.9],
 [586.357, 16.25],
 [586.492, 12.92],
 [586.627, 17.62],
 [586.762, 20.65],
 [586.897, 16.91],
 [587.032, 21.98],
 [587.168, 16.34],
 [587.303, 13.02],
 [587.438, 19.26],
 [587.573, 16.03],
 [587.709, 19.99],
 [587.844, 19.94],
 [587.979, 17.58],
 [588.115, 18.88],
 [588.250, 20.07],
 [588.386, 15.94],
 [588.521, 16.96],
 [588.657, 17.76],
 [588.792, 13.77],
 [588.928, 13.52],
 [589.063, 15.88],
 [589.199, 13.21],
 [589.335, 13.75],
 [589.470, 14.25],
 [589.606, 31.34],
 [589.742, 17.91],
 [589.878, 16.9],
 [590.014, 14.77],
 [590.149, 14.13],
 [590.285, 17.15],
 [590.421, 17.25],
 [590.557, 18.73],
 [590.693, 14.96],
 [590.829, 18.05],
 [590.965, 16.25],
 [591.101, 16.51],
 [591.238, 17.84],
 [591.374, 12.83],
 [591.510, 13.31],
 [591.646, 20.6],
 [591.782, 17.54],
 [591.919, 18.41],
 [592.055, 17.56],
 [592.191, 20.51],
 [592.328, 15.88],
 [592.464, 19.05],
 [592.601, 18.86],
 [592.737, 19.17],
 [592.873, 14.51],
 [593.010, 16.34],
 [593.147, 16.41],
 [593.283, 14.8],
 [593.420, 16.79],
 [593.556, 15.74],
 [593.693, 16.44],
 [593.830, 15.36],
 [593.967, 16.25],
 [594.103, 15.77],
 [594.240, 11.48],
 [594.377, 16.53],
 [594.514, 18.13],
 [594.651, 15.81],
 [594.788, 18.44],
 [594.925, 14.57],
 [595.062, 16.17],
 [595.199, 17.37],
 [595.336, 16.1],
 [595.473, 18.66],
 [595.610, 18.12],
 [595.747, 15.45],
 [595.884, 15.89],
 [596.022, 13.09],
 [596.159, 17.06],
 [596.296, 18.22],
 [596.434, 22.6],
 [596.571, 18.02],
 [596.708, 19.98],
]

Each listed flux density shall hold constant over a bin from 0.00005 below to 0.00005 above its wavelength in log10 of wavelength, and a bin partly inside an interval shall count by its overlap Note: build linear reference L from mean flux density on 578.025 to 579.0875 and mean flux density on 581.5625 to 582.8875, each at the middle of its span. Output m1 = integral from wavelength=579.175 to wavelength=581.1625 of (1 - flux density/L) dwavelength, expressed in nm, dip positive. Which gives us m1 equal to 0.02 nm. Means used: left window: 16.7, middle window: 16.7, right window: 17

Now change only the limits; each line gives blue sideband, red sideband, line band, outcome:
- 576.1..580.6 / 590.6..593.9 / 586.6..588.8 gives -0.14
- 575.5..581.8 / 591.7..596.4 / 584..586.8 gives -0.17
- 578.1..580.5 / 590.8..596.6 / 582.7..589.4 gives -0.35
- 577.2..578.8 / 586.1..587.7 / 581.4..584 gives -0.09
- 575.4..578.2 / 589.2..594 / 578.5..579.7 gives -0.02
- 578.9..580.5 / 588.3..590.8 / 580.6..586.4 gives -0.34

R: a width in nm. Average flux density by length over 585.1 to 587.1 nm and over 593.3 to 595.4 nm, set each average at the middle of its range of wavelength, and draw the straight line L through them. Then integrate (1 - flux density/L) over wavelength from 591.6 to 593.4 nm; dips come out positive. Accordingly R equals -0.12 nm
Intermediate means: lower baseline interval 18.2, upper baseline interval 16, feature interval 17.6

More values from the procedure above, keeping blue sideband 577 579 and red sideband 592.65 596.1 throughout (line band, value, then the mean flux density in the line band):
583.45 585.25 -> -0.14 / 17.9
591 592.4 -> -0.07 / 17.1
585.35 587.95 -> -0.25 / 18.1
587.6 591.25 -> -0.17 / 17.1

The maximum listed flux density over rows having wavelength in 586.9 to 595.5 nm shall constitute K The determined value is 31.34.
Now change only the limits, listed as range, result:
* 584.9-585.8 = 18.93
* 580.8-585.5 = 25.88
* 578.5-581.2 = 21.08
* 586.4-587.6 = 21.98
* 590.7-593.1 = 20.6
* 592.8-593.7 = 16.79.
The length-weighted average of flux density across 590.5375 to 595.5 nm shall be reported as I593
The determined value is 16.7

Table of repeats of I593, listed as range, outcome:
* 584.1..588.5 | 17.8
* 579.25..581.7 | 16.5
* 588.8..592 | 16.7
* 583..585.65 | 17.8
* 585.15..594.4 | 17.1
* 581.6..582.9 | 17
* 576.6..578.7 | 17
